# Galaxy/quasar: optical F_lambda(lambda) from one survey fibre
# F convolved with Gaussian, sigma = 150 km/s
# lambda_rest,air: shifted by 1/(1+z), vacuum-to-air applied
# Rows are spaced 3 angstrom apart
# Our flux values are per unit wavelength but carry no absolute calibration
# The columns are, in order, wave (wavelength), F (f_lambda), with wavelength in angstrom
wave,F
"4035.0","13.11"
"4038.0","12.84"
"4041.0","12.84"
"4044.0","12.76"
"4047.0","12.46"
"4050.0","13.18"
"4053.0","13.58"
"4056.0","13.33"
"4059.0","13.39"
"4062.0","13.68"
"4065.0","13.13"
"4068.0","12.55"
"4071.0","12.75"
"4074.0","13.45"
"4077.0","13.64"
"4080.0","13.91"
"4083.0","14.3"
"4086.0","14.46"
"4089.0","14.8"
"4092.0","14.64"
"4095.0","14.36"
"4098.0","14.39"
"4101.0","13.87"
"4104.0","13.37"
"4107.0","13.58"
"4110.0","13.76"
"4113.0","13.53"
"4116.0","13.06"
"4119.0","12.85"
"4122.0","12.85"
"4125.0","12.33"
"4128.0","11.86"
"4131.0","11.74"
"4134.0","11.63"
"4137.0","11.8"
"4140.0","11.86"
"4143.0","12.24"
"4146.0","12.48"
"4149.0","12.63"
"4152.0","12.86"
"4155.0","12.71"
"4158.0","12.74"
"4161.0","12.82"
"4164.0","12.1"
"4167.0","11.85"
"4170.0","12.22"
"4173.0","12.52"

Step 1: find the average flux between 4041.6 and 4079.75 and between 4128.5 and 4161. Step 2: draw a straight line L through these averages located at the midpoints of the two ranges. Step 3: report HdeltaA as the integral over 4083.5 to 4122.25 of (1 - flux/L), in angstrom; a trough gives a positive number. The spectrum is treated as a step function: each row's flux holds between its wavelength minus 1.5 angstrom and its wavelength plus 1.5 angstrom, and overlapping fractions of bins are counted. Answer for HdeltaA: -3.4 angstrom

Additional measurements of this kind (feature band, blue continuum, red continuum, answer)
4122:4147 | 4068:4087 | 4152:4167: 1.6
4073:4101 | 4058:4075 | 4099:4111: -1.6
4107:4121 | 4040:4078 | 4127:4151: -1.0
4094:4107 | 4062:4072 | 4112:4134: -1.3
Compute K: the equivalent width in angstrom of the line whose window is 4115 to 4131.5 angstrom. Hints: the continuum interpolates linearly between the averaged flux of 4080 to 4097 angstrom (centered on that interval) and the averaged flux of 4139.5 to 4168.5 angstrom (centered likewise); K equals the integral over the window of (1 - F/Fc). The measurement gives 1.1 angstrom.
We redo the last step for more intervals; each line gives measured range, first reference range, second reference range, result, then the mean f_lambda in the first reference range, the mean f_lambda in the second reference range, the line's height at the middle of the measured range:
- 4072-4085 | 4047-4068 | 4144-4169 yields -0.7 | 13.3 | 12.5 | 13.1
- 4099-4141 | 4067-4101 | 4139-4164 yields 1.4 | 13.9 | 12.5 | 13.2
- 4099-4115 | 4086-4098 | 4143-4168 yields 0.5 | 14.6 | 12.5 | 14.1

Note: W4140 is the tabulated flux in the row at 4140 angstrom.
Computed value 11.86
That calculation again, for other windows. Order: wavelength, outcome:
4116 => 13.06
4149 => 12.63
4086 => 14.46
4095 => 14.36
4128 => 11.86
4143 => 12.24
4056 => 13.33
